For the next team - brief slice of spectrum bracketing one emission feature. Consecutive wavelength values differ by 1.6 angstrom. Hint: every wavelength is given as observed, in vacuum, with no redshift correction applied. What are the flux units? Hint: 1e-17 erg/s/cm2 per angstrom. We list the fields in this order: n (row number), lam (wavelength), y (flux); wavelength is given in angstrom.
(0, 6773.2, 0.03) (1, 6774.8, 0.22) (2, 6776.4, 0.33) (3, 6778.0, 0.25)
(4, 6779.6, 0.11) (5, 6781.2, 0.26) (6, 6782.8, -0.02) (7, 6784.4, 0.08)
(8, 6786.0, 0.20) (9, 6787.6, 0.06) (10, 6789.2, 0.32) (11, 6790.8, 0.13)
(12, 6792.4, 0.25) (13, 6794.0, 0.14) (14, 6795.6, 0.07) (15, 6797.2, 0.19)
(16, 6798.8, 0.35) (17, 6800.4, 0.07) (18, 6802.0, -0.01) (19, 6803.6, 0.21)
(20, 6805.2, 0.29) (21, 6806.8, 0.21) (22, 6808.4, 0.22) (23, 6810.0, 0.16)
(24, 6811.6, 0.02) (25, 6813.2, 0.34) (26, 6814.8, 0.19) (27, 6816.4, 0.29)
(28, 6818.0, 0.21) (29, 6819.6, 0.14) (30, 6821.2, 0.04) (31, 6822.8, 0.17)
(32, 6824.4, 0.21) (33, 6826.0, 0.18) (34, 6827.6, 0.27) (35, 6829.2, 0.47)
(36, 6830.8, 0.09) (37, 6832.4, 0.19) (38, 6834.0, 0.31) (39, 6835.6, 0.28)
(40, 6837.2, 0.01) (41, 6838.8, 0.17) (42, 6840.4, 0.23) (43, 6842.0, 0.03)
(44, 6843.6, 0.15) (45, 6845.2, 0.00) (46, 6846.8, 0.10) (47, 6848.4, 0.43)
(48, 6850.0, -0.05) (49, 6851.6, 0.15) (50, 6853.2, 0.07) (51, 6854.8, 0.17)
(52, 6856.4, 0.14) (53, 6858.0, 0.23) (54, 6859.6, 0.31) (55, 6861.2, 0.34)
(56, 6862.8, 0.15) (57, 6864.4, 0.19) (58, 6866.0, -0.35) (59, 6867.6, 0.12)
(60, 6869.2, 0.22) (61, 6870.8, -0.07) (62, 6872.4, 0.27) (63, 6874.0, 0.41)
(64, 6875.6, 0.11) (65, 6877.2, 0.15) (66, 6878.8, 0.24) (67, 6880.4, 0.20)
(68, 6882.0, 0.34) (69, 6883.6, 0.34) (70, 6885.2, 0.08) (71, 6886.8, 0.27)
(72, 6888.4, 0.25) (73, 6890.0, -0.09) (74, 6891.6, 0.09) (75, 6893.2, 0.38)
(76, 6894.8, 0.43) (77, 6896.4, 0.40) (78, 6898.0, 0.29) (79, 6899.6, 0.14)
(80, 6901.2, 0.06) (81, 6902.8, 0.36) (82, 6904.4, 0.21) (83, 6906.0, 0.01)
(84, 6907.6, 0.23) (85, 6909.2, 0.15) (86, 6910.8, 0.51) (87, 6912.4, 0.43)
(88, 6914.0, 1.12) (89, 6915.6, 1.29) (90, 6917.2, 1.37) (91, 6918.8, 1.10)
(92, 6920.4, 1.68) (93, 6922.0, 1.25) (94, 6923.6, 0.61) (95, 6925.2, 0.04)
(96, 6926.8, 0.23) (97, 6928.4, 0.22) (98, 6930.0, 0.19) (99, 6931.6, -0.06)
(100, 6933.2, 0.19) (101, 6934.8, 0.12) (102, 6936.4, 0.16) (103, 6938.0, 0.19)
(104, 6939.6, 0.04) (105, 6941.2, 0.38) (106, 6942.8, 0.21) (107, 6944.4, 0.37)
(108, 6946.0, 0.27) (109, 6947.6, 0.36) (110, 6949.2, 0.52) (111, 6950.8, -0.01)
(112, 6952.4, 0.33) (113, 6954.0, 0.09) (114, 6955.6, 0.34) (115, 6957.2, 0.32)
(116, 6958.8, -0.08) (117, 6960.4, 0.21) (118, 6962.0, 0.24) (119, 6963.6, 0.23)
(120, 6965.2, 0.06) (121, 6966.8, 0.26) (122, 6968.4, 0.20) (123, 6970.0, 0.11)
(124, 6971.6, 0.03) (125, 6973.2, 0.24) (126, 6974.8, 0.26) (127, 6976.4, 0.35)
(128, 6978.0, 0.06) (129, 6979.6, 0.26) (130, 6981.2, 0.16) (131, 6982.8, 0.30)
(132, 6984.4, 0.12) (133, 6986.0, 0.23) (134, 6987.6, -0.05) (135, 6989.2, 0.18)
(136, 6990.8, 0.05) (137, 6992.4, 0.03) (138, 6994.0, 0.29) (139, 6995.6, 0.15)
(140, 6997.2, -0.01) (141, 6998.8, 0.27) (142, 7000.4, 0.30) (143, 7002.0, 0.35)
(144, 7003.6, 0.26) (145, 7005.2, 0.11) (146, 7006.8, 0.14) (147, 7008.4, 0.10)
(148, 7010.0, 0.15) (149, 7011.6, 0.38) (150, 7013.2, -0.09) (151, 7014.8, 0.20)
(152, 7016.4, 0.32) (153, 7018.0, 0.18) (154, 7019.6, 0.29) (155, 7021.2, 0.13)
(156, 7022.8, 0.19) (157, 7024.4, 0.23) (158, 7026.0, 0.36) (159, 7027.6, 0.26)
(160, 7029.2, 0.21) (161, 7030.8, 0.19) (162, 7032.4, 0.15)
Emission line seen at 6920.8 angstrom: [O II]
